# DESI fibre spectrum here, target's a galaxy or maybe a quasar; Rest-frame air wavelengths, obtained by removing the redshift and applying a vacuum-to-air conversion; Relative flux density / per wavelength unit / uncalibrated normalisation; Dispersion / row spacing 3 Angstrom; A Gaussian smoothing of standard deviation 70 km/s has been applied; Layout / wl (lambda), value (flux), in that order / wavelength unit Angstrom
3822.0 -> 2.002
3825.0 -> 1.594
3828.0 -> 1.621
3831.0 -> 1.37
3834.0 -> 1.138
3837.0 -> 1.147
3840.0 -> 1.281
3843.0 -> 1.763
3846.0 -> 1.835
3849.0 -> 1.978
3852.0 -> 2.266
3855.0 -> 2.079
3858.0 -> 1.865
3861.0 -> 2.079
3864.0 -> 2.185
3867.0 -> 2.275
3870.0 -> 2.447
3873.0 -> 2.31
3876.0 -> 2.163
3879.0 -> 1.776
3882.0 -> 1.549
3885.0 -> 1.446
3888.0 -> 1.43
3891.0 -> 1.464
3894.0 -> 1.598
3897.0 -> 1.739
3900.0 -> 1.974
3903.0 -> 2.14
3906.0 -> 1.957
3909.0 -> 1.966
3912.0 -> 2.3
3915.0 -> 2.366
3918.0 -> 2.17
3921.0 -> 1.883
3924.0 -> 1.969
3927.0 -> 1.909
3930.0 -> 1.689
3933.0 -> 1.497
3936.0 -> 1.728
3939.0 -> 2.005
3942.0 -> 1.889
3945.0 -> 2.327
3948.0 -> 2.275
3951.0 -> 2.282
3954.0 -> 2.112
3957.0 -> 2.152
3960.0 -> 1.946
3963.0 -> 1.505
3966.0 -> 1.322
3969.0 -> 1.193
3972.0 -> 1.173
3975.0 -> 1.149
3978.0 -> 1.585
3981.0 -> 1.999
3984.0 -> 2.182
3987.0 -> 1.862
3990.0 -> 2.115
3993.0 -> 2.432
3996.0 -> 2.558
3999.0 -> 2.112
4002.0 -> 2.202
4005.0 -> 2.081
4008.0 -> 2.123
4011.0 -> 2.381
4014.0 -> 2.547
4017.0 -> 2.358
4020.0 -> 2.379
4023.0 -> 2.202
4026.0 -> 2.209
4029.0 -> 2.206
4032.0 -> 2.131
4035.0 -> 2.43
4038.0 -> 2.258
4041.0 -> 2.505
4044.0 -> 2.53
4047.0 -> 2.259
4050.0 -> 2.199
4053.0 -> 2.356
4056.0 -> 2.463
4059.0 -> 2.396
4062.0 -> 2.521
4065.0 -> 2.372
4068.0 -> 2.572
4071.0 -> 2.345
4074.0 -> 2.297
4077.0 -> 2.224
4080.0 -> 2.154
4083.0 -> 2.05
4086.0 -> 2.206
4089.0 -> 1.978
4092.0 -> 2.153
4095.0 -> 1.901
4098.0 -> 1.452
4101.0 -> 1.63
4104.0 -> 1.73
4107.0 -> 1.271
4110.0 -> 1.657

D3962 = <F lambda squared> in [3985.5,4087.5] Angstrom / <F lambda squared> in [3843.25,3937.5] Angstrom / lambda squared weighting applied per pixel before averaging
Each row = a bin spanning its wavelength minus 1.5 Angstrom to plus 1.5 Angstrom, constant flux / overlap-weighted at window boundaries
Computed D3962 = 1.28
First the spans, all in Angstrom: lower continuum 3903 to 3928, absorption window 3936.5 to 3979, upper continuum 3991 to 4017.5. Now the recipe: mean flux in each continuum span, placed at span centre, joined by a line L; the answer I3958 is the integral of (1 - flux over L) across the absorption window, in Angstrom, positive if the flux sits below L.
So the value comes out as 7.73 Angstrom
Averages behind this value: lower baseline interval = 2.07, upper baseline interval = 2.3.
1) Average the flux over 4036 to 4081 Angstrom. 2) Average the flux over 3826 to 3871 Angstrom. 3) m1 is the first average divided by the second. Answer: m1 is 1.31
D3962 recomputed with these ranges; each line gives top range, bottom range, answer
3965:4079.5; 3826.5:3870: 1.32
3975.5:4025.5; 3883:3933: 1.22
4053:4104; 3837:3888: 1.26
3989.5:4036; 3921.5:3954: 1.21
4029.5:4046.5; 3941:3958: 1.13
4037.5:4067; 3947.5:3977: 1.48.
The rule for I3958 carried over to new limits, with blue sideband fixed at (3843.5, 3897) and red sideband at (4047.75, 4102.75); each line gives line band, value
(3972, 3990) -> 2.8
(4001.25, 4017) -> -1.4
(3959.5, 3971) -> 3.4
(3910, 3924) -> -1.2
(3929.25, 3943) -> 1.7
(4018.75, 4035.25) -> -1.0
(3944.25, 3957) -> -1.3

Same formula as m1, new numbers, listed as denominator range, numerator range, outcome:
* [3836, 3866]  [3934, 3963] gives 1.09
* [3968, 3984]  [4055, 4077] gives 1.61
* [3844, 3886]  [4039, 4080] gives 1.18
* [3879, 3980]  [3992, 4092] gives 1.27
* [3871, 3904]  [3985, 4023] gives 1.27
